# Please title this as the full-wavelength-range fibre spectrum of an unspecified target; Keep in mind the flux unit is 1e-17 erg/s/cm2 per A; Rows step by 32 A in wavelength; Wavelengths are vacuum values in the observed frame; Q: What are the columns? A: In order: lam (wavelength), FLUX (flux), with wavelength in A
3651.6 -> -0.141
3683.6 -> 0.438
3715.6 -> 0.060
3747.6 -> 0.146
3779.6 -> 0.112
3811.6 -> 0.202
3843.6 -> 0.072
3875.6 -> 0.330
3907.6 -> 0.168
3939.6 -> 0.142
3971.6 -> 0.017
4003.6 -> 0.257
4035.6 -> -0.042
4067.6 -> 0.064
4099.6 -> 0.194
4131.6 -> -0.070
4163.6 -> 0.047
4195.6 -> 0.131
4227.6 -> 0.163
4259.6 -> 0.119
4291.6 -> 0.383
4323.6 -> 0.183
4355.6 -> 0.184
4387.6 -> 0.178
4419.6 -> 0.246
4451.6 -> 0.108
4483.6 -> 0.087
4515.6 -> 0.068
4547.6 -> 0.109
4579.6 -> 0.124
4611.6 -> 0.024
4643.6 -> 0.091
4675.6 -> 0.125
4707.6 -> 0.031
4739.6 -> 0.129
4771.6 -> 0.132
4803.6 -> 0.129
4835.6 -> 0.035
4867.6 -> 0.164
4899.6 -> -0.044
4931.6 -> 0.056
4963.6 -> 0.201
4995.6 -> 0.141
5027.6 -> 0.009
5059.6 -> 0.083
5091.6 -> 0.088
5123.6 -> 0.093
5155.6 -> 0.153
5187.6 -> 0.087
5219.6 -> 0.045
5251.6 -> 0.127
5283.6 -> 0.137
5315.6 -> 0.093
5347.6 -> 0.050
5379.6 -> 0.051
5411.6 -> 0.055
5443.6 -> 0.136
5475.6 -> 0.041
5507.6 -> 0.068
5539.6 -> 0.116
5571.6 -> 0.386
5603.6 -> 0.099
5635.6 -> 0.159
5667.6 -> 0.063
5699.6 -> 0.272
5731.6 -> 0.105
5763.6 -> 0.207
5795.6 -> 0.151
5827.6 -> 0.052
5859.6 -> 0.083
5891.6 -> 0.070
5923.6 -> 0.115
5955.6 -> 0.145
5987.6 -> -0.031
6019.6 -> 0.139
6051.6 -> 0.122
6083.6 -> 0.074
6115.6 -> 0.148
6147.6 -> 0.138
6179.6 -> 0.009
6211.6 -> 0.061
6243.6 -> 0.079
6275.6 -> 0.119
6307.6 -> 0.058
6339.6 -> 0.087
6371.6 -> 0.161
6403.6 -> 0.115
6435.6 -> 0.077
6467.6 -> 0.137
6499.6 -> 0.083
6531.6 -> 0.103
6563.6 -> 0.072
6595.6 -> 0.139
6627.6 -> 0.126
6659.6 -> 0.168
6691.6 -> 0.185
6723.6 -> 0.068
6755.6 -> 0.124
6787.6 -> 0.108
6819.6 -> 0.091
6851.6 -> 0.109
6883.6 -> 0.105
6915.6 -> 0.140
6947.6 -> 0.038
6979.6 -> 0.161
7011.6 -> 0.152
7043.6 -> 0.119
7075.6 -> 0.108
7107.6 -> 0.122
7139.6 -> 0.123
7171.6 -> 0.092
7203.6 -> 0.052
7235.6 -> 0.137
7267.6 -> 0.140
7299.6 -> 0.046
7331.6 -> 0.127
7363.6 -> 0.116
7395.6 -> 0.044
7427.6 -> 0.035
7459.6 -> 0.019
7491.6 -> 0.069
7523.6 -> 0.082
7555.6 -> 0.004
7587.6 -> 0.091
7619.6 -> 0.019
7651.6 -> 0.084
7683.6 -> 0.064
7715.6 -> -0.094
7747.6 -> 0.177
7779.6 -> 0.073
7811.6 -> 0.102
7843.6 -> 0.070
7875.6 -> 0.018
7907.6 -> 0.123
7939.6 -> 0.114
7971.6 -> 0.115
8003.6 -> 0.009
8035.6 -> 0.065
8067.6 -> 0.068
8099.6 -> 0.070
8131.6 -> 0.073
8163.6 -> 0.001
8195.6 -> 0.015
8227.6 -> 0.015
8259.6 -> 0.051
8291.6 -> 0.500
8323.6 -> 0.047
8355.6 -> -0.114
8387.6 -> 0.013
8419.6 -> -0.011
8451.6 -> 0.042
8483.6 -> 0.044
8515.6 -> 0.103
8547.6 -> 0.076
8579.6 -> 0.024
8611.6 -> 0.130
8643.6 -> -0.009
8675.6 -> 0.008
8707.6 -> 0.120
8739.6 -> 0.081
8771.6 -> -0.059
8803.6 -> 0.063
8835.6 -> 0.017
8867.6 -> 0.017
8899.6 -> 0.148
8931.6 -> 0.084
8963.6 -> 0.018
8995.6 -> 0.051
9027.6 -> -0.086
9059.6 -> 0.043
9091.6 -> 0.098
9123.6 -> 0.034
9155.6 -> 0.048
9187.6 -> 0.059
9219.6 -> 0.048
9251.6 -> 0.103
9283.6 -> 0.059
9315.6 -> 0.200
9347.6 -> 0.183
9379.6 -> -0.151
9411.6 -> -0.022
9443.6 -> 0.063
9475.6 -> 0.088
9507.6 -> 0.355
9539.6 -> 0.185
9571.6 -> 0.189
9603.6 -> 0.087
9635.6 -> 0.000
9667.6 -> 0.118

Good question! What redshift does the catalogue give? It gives 1.226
